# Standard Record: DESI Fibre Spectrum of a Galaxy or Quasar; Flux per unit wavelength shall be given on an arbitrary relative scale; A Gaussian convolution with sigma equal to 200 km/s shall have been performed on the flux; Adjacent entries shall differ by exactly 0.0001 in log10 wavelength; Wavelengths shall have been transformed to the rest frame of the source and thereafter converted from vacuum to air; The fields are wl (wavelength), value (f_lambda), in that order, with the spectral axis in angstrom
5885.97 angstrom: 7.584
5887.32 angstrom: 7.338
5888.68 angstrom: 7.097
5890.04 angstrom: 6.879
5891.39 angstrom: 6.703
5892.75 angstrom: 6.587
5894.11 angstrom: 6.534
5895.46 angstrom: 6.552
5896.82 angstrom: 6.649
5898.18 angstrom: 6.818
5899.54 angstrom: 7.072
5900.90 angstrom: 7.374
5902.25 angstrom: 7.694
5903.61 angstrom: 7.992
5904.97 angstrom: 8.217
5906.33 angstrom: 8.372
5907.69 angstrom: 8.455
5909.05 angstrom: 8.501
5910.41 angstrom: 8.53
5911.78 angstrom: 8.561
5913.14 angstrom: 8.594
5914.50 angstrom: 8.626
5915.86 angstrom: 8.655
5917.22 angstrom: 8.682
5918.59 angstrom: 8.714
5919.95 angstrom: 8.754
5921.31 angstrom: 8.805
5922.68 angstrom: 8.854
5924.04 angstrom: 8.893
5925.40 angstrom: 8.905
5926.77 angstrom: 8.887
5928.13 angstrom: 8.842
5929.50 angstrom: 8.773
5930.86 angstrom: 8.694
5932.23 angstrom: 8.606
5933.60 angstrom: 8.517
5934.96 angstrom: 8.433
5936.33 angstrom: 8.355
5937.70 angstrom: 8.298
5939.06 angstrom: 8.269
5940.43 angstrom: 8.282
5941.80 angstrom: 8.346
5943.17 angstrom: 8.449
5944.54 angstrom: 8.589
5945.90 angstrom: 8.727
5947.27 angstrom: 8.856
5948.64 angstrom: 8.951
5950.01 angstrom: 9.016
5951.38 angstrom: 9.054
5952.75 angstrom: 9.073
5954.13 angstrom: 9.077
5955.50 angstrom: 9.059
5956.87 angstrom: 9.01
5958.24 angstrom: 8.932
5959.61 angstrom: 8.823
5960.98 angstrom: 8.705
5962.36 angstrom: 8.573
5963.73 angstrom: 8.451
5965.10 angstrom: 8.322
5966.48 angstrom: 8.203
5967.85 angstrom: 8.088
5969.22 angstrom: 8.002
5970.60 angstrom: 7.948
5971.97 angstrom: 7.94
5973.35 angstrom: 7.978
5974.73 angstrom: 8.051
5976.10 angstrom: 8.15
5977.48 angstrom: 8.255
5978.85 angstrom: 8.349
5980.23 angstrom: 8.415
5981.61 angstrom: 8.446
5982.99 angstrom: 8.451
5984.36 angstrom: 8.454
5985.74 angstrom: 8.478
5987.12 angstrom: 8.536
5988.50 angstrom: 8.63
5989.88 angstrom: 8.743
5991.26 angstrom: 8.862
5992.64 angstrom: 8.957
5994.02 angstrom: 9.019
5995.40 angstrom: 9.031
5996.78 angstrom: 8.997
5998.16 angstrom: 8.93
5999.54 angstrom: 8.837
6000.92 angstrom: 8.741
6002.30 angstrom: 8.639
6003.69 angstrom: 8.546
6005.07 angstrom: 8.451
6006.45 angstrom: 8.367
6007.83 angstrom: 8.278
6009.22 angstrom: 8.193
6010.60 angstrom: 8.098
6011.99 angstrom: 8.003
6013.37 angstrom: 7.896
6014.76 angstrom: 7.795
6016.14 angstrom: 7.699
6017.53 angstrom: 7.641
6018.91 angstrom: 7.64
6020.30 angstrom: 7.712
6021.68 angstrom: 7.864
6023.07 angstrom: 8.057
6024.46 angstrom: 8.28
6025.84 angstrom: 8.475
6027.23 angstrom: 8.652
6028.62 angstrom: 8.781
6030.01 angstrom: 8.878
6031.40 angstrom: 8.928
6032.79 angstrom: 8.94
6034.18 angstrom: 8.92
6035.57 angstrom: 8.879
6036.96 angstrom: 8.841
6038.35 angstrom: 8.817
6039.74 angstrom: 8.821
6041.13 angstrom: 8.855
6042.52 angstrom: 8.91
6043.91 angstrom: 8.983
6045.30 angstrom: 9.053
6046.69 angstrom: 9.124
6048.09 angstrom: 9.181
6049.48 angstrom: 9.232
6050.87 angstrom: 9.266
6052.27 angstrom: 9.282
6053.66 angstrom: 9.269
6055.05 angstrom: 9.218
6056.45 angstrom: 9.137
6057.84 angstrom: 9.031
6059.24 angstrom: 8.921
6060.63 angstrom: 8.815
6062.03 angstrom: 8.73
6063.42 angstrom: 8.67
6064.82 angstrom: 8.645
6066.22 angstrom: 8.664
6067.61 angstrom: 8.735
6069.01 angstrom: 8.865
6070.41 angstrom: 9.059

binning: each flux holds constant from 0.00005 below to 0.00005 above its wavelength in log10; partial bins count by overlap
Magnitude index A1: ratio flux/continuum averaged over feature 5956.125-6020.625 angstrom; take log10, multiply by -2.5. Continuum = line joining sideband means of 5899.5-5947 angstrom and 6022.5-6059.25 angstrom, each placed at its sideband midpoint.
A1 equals 0.04 mag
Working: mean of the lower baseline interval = 8.49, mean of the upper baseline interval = 8.92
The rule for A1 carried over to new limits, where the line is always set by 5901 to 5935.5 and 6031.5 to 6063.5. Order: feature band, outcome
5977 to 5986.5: 0.046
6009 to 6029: 0.111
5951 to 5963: -0.027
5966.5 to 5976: 0.093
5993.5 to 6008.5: 0.016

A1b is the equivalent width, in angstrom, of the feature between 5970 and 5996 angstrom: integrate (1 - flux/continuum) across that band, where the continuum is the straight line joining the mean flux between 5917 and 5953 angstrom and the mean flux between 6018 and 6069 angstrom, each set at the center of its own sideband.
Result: 0.8 angstrom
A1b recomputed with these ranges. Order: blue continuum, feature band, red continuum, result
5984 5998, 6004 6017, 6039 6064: 1.1 angstrom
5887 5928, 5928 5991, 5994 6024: -3.1 angstrom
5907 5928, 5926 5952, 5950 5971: 0.1 angstrom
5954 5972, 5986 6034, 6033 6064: 1.8 angstrom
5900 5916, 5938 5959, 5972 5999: -0.9 angstrom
